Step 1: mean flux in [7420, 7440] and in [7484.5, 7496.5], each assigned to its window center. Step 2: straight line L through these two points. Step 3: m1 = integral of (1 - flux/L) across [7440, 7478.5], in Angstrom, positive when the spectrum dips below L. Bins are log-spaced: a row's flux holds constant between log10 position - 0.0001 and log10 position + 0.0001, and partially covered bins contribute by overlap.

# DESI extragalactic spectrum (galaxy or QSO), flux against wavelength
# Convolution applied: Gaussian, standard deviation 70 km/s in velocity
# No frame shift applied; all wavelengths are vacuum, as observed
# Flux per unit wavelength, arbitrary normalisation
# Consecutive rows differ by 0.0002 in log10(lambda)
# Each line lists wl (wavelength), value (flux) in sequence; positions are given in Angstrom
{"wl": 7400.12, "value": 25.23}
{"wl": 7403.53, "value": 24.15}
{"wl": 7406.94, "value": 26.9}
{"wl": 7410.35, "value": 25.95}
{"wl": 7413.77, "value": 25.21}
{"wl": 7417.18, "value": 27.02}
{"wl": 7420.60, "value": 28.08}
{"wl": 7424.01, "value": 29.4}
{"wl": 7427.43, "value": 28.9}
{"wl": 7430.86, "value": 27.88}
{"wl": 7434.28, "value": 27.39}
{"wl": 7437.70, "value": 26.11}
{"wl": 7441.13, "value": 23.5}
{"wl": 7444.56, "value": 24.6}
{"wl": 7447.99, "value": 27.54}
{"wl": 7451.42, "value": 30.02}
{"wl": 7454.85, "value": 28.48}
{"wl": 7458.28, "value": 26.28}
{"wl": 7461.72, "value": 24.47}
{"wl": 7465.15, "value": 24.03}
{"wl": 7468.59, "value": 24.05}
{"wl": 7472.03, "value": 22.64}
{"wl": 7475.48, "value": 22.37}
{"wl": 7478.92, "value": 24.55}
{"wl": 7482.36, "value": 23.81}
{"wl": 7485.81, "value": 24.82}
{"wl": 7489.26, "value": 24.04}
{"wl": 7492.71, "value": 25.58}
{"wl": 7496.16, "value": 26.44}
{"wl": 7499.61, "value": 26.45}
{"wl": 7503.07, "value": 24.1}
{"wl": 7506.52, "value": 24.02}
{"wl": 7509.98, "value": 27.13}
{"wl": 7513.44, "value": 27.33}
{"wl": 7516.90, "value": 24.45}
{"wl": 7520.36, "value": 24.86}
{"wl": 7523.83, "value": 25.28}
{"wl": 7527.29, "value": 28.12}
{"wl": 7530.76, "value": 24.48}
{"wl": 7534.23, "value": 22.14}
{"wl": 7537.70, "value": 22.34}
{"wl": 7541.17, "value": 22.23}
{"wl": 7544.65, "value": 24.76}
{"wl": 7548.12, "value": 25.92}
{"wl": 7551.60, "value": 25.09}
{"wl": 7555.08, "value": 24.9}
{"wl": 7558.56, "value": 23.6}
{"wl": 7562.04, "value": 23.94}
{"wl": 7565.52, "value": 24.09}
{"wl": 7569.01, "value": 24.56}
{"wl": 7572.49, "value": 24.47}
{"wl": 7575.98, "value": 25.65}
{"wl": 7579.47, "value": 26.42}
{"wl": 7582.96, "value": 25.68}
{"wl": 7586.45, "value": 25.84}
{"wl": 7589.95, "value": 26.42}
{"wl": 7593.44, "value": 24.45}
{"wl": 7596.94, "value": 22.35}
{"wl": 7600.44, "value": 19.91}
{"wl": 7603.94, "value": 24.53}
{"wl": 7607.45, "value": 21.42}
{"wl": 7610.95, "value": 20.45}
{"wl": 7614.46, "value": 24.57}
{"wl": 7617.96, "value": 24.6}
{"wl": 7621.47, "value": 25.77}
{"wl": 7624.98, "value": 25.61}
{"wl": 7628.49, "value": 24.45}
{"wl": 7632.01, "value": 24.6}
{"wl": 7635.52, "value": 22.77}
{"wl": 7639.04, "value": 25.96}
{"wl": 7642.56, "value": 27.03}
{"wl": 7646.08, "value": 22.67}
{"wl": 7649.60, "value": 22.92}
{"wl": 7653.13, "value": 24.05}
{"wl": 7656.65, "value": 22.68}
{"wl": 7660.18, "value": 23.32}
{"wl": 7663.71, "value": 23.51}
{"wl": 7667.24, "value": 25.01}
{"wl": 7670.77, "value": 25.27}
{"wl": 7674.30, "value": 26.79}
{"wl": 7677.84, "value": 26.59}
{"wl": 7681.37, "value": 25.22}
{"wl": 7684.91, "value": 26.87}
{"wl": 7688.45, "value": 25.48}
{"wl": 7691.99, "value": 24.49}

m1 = 1.8 Angstrom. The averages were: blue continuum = 27.8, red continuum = 25.1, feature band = 25.3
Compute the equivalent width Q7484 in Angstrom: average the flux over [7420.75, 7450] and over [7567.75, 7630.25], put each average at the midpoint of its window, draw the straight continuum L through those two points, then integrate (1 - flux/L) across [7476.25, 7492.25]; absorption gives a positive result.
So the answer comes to 1.2 Angstrom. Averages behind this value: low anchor 27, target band 24.3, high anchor 24.3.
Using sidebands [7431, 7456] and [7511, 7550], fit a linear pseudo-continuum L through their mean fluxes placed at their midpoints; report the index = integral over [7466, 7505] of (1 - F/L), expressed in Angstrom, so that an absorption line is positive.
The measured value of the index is 2.10 Angstrom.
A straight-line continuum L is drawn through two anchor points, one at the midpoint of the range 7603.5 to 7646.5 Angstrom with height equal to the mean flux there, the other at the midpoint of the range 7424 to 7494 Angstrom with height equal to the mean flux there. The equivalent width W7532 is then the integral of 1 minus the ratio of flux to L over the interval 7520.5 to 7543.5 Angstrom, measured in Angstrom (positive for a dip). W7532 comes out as 0.8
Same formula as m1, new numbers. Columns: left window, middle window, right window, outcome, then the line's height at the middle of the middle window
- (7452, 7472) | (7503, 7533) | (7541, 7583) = -0.6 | 25.1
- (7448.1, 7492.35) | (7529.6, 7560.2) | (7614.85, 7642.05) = 1.3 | 25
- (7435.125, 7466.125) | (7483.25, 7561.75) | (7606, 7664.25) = 1.4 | 25.3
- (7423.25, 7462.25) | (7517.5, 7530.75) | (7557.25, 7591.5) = 0.0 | 25.8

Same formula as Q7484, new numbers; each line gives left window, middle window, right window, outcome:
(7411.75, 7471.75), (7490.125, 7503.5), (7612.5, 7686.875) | 0.2 Angstrom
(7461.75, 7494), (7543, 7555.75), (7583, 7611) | -0.8 Angstrom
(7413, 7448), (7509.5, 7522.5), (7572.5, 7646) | -0.1 Angstrom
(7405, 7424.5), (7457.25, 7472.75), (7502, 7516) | 1.1 Angstrom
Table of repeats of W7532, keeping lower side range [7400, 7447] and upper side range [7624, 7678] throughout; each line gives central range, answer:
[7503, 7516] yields -0.01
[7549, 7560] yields 0.30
